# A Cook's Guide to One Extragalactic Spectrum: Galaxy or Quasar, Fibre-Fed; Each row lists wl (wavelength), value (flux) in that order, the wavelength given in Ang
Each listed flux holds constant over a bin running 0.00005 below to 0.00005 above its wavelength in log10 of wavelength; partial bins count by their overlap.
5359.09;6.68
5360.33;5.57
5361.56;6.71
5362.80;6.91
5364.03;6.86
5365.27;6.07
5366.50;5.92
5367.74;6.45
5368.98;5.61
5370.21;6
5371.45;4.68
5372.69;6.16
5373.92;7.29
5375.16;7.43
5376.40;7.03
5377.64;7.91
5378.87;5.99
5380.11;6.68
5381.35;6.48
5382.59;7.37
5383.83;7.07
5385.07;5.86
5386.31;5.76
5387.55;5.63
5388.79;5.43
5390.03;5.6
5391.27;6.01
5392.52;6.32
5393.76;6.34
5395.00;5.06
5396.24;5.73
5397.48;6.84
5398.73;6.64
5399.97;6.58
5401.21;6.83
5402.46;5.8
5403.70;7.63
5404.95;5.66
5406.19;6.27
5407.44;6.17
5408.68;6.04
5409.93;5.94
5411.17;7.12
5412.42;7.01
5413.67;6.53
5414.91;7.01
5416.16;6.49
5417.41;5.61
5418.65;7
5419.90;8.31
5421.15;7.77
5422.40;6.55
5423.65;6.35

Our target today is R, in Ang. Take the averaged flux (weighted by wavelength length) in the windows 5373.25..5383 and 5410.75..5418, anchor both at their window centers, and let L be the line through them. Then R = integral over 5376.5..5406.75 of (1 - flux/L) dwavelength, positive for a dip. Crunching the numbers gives 2.4 Ang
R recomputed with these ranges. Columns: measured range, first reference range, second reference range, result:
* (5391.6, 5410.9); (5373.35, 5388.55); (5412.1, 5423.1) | 1.5 Ang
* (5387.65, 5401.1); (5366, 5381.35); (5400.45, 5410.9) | 0.6 Ang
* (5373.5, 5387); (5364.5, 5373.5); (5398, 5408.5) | -1.6 Ang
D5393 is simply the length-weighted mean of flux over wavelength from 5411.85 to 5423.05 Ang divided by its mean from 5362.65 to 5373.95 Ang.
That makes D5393 1.13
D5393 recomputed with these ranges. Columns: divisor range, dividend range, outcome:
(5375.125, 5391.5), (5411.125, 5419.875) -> 1.05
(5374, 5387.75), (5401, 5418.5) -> 0.96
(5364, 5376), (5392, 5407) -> 1.01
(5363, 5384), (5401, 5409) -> 0.97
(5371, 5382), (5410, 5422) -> 1.04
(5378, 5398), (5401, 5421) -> 1.07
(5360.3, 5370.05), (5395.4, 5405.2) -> 1.03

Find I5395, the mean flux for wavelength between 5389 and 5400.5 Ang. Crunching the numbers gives 6.1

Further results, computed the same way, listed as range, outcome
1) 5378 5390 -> 6.26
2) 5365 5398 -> 6.25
